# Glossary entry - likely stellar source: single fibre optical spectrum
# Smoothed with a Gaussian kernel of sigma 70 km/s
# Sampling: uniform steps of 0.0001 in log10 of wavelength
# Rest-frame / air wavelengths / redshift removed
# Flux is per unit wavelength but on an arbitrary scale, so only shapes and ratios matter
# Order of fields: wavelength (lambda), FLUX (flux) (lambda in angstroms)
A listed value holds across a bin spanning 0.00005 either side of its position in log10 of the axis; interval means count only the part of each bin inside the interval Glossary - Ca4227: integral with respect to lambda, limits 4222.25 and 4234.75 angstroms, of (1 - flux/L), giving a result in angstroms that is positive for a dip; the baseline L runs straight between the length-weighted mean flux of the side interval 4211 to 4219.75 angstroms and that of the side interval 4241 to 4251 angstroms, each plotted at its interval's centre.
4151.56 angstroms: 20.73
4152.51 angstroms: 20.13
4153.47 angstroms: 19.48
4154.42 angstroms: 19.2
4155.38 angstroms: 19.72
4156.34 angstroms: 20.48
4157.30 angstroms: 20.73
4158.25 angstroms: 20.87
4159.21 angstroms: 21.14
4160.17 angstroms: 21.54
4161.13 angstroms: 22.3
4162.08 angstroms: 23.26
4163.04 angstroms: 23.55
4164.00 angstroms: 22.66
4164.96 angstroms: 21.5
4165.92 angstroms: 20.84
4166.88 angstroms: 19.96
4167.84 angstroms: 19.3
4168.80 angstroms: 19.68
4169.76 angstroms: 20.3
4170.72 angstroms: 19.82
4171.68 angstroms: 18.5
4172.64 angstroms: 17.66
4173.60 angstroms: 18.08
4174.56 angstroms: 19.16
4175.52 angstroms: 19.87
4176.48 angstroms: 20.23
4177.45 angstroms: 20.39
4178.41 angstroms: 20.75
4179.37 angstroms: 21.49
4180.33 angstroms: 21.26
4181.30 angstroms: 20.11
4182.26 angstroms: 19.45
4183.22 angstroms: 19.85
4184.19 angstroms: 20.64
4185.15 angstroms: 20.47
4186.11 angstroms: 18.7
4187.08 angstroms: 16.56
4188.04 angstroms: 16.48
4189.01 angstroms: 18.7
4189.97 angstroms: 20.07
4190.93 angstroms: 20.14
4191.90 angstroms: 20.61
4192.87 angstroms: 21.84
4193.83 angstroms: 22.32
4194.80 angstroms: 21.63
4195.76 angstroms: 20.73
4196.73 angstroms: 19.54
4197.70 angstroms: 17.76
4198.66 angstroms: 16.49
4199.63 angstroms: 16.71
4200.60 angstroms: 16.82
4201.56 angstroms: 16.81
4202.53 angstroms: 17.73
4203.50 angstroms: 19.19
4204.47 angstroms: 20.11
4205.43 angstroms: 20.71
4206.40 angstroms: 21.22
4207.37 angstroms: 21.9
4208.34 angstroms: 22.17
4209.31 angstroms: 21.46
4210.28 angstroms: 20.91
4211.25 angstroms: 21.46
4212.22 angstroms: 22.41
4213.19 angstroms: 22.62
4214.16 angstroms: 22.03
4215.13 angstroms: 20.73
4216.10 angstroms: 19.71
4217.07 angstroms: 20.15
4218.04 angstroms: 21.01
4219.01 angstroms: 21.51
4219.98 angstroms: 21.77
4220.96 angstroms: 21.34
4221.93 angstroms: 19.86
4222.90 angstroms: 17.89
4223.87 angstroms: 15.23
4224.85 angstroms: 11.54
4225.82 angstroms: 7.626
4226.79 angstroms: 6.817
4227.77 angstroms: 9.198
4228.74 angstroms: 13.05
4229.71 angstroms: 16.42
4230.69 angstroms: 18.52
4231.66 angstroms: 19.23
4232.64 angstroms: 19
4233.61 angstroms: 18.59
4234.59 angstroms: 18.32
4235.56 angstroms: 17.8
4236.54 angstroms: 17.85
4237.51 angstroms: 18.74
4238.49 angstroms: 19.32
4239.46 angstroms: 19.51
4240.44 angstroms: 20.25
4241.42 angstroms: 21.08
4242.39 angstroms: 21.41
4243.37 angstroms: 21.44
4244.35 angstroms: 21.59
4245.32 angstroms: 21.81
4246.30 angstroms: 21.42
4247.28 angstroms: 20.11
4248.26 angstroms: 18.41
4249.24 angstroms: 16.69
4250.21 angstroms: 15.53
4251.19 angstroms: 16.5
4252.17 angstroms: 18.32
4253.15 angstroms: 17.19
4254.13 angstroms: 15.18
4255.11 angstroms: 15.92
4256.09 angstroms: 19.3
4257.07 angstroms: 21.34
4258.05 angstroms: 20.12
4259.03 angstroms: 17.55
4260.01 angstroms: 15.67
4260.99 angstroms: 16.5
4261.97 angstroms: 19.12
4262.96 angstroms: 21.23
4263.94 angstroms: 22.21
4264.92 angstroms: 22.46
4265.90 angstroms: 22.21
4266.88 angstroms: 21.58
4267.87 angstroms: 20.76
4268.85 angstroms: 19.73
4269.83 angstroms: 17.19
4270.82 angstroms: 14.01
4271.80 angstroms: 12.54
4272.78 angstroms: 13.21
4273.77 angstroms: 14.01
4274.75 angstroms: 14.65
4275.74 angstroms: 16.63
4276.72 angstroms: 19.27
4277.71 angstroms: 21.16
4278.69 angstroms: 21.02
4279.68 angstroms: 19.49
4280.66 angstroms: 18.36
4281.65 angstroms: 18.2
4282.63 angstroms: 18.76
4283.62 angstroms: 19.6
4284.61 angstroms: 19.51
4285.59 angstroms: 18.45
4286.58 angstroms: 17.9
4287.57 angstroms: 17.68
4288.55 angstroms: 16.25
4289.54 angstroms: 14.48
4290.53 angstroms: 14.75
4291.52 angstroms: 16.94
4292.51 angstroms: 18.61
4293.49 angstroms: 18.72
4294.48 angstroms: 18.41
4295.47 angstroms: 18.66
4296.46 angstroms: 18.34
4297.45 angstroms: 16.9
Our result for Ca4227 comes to 3.6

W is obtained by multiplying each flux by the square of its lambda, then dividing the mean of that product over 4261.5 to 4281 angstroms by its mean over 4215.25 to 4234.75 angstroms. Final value 1.1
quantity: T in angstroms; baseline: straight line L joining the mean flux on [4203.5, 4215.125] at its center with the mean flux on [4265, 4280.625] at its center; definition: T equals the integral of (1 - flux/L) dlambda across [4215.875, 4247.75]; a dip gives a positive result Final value 3.2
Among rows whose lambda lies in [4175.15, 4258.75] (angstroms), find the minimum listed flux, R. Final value 6.817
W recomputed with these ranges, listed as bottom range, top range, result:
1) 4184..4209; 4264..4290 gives 0.97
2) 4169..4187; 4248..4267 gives 0.98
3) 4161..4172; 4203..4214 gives 1.04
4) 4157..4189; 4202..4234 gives 0.94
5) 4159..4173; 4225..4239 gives 0.78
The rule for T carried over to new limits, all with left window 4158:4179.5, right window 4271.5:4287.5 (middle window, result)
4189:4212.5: -0.3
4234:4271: -1.4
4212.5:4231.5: 1.9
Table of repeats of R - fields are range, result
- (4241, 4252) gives 15.53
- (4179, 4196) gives 16.48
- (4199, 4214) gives 16.71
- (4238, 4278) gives 12.54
